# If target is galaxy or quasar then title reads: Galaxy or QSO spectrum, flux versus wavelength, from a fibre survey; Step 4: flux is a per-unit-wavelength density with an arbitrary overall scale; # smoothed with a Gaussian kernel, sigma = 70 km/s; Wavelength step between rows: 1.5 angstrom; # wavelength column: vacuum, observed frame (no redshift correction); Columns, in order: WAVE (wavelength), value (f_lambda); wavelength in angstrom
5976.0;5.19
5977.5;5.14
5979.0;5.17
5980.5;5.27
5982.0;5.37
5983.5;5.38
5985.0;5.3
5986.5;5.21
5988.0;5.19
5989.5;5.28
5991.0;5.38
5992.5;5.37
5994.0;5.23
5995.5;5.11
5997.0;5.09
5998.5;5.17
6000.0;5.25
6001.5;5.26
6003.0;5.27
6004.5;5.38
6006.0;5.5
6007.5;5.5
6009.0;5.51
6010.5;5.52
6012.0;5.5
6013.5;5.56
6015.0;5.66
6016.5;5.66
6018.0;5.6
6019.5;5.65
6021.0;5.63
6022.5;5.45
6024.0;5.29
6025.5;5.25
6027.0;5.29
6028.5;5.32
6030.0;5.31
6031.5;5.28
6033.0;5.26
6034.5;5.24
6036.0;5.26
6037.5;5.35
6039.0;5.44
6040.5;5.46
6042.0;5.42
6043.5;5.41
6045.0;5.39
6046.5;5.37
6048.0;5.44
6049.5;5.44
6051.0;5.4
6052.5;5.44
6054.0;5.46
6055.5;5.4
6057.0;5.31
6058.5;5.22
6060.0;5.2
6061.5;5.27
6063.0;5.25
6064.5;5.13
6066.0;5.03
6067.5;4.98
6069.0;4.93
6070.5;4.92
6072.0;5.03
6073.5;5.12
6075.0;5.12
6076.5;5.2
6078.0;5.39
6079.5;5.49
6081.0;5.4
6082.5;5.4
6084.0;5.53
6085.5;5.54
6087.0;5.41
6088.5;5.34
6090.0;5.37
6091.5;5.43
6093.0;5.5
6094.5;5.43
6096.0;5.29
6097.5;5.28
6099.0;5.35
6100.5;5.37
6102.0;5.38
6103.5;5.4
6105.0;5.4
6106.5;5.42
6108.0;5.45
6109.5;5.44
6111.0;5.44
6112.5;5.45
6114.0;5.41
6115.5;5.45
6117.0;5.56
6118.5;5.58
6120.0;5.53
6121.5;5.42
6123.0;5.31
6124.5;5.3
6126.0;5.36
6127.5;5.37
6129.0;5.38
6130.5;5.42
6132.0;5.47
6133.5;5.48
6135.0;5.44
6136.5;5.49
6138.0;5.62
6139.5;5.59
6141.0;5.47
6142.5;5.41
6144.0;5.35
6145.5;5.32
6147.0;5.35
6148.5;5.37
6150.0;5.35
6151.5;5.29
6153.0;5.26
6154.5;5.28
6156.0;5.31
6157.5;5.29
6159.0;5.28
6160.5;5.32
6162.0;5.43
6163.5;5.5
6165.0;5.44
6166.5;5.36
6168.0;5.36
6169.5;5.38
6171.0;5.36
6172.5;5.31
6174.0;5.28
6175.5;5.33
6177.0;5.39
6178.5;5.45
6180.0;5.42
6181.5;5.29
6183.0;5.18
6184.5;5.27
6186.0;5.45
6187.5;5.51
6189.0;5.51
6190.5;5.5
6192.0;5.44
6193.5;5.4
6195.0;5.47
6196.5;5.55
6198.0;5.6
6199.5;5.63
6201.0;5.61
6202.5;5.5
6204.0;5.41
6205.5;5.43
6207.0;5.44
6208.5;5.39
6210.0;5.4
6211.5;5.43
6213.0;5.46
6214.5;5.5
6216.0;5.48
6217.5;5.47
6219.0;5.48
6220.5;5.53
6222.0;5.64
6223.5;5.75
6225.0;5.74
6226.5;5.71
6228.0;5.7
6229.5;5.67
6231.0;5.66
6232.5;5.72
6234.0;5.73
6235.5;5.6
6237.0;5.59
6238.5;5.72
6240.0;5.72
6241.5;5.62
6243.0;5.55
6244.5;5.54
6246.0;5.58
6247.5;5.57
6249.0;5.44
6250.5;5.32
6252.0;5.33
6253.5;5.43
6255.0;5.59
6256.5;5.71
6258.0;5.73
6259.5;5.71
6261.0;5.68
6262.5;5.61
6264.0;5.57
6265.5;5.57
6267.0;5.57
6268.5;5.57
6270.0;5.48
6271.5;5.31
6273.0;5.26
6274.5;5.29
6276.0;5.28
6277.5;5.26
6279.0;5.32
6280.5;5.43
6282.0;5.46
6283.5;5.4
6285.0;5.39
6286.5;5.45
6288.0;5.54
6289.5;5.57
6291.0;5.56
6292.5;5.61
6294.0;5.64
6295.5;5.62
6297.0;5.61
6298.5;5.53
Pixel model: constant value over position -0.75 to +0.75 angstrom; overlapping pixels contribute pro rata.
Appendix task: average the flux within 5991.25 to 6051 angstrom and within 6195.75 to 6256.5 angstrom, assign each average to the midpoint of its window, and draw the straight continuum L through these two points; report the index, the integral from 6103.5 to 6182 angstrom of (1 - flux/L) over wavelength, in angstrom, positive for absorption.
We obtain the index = 1.3 angstrom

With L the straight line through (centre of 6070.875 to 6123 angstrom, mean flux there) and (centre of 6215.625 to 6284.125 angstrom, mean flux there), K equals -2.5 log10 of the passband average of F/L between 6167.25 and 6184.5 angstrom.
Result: 0.03 mag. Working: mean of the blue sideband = 5.39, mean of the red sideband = 5.55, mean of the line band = 5.34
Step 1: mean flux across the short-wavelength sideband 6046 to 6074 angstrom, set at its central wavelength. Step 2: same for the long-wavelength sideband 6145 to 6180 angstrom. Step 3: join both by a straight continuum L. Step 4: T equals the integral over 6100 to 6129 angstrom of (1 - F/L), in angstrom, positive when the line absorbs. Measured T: -0.7 angstrom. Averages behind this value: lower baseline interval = 5.23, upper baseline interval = 5.35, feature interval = 5.42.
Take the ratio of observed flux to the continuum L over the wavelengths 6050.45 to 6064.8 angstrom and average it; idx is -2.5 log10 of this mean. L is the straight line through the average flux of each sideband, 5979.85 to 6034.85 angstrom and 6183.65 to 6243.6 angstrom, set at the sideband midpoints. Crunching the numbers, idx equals 0.02 mag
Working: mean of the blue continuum 5.37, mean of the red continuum 5.55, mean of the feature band 5.31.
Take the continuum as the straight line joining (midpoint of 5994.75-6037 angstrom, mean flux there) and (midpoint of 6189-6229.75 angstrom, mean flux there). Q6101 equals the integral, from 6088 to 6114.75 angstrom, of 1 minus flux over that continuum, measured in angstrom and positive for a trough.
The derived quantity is 0.2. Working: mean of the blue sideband 5.38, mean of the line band 5.4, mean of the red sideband 5.53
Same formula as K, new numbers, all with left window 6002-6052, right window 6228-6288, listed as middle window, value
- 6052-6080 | 0.05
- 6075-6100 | 0.01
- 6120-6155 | 0.01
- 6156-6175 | 0.03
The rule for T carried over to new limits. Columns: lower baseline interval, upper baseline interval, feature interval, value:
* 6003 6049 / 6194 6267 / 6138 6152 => 0.3 angstrom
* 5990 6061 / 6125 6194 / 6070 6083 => 0.4 angstrom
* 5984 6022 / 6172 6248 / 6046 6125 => 1.4 angstrom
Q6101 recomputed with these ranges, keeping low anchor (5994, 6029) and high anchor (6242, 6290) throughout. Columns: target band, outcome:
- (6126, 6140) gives -0.1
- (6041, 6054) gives 0.0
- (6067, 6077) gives 0.7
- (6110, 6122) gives -0.1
